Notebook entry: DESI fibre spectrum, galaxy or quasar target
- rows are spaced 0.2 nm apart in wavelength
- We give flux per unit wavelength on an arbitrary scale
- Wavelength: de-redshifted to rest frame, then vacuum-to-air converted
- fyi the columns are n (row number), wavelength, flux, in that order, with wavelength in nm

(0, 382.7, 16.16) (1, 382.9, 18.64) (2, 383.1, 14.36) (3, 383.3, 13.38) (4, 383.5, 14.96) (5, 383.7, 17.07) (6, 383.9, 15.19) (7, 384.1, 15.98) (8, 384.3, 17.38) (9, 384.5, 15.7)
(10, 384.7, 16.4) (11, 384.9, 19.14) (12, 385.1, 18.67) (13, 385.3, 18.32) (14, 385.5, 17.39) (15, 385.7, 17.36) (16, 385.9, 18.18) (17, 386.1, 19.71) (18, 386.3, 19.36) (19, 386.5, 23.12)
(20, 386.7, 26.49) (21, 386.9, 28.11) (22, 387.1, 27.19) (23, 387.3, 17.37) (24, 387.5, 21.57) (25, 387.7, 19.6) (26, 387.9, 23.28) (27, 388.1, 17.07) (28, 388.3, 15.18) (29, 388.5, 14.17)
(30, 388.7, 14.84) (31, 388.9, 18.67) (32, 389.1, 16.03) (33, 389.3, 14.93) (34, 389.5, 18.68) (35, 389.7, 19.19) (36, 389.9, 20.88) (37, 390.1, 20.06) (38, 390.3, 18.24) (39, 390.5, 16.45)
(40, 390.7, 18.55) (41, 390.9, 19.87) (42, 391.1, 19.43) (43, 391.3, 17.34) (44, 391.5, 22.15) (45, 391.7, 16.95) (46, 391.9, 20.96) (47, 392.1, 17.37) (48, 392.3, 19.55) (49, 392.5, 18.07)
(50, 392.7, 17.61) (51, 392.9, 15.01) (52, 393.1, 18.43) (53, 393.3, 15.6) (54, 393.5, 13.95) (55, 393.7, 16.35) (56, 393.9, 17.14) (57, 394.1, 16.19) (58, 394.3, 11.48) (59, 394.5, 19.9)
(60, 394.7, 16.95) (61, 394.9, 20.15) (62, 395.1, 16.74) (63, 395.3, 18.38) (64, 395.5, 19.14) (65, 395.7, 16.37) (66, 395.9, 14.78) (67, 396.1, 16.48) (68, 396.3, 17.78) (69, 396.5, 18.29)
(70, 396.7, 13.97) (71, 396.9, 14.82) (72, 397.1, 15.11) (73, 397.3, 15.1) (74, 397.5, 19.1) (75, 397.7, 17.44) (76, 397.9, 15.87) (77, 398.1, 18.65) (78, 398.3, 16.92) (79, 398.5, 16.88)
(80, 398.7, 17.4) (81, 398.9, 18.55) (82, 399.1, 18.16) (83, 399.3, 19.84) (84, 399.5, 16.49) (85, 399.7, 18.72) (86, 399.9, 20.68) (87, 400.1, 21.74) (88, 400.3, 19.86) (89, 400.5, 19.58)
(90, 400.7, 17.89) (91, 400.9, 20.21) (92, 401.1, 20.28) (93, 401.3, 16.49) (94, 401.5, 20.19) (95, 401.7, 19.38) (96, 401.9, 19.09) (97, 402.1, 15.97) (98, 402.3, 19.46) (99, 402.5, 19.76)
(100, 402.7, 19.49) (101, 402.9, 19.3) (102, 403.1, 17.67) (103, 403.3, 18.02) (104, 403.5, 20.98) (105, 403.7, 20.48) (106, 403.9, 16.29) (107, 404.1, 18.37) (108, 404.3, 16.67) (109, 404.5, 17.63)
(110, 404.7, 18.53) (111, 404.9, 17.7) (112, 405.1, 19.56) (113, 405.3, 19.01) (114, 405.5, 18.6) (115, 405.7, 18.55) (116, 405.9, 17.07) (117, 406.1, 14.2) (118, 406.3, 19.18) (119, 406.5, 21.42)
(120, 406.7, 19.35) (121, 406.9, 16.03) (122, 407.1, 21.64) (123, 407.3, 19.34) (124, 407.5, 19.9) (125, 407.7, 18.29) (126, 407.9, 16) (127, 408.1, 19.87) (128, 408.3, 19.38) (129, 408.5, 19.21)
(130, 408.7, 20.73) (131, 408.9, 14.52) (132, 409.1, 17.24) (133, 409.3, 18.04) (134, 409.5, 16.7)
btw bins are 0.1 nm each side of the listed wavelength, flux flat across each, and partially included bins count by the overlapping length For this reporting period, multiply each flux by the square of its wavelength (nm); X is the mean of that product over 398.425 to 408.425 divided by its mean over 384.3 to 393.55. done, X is 1.1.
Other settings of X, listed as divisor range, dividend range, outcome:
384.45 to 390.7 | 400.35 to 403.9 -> 1.07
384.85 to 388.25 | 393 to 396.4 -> 0.85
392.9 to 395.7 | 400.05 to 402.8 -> 1.18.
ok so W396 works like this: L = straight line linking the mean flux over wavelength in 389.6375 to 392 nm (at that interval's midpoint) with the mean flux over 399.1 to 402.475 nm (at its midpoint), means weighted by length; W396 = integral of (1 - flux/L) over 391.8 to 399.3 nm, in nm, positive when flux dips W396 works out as 0.81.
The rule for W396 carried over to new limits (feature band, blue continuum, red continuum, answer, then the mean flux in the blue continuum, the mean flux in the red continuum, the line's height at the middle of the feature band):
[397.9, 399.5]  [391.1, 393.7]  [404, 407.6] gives 0.02 nm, 17.8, 18.5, 18.1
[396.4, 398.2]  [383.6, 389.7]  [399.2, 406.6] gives 0.22 nm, 18.7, 18.8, 18.8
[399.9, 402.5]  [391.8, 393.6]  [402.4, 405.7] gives -0.13 nm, 17.4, 18.6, 18.3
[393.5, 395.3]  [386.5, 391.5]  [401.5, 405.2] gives 0.22 nm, 19.4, 18.6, 19.1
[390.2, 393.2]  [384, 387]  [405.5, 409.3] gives 0.12 nm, 19.4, 18.4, 19.1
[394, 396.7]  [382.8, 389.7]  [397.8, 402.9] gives 0.23 nm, 18.4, 18.7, 18.6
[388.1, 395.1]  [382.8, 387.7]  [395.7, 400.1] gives 0.20 nm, 18.8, 17.3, 18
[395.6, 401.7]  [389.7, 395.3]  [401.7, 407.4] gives 0.14 nm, 17.9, 18.6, 18.2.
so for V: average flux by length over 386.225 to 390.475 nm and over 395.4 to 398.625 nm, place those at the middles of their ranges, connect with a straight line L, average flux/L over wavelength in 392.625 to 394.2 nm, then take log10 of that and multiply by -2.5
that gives 0.11 mag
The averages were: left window 19.7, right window 16.7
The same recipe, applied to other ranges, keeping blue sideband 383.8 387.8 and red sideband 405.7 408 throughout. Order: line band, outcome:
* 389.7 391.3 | 0.021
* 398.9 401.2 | -0.033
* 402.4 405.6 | -0.003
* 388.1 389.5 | 0.214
